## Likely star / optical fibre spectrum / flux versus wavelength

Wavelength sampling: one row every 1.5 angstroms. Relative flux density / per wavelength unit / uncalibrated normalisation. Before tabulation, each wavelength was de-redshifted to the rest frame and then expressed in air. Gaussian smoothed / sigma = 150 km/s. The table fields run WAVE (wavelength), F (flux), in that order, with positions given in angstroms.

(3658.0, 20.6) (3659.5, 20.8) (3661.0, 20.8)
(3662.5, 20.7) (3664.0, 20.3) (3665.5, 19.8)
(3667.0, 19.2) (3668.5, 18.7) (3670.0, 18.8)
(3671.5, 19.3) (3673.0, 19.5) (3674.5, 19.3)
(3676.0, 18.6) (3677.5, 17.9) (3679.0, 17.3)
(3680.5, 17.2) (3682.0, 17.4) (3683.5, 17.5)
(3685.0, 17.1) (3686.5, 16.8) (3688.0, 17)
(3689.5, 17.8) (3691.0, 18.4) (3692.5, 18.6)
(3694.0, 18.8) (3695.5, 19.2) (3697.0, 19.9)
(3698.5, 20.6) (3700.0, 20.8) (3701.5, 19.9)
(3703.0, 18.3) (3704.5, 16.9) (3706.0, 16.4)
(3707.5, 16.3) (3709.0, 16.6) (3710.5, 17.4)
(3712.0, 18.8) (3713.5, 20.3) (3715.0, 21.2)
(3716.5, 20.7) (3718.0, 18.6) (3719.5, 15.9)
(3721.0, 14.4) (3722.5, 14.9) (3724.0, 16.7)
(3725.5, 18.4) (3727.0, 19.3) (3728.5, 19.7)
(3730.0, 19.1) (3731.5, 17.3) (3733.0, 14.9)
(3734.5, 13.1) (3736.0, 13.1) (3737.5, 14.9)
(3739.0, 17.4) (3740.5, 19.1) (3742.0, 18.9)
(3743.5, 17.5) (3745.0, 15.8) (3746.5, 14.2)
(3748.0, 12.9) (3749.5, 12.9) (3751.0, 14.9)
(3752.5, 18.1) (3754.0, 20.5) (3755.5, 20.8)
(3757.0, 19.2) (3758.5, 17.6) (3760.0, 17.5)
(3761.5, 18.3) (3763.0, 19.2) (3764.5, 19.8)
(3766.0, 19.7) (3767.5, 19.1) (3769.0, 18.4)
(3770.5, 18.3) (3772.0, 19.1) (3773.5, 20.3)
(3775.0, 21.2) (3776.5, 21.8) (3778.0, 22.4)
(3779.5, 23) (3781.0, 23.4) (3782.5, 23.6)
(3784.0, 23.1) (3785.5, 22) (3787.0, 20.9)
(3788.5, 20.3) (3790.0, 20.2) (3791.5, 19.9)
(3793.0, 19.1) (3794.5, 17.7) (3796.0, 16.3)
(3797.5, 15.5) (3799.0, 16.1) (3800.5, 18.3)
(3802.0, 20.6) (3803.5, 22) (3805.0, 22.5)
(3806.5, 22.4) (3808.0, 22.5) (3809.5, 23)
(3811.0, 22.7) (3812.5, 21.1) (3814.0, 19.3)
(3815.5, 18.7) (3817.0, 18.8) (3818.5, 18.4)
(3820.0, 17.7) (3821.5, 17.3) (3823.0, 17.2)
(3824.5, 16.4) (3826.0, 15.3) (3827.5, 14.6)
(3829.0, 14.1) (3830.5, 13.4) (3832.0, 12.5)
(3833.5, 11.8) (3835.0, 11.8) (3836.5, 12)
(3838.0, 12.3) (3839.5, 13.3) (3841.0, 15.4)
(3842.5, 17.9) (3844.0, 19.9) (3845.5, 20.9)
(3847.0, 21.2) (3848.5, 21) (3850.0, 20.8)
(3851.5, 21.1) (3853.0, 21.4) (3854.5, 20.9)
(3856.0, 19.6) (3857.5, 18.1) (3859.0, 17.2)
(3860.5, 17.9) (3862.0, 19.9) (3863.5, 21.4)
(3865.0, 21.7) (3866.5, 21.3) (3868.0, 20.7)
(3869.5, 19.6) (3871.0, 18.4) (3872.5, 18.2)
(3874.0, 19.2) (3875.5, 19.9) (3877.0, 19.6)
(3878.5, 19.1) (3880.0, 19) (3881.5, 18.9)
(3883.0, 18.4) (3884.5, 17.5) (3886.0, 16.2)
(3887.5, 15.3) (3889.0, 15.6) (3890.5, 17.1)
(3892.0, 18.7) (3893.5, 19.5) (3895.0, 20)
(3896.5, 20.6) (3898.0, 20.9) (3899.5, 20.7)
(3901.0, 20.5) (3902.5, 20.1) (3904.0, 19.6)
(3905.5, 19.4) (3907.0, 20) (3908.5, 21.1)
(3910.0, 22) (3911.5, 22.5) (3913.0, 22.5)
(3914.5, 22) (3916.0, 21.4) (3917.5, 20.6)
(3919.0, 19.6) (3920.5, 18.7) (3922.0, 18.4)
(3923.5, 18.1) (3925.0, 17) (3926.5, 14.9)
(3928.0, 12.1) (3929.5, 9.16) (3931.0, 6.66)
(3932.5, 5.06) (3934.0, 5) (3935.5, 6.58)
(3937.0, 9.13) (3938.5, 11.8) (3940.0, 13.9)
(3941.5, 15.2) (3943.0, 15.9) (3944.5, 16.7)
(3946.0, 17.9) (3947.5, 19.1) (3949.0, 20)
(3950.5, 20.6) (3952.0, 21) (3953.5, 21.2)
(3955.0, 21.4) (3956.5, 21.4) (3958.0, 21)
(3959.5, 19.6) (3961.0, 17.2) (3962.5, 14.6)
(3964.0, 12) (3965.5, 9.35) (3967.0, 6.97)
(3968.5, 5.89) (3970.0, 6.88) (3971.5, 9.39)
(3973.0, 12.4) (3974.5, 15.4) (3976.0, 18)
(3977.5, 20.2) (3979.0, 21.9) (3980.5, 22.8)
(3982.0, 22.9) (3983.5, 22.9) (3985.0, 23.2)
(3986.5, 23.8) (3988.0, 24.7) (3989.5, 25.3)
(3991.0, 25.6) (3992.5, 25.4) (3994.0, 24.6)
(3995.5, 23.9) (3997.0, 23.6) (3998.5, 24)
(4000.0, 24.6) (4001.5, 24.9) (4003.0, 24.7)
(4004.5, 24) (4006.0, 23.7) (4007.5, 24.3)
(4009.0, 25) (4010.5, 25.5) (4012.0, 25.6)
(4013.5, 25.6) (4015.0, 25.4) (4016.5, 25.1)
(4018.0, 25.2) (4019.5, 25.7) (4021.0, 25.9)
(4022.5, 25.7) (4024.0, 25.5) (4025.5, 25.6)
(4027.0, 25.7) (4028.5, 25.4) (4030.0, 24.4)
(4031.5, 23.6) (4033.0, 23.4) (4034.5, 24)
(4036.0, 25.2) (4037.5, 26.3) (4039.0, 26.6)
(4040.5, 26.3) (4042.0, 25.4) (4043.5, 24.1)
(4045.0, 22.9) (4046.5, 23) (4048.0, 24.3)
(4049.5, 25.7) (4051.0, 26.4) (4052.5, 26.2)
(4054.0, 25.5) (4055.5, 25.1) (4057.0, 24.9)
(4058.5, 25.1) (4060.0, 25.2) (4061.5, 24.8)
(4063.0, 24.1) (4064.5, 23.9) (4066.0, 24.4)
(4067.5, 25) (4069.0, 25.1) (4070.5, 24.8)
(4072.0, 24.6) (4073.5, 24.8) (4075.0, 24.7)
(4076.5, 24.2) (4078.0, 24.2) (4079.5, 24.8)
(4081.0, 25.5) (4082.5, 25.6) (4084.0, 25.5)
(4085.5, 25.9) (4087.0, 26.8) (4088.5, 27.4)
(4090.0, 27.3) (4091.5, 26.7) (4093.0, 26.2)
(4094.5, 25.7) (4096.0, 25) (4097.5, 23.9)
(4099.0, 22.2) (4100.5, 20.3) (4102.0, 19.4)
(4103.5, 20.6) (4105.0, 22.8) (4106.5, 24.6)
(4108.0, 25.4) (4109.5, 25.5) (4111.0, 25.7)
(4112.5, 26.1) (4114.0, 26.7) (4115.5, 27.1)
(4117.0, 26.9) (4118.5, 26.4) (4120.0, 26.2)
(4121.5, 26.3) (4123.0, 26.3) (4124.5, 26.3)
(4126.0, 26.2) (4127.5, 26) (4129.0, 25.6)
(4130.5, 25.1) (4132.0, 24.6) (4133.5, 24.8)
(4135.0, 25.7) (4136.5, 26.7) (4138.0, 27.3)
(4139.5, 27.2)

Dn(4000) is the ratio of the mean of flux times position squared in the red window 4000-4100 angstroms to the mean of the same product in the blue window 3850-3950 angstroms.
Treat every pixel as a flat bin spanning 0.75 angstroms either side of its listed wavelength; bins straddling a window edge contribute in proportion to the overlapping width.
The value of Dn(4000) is 1.52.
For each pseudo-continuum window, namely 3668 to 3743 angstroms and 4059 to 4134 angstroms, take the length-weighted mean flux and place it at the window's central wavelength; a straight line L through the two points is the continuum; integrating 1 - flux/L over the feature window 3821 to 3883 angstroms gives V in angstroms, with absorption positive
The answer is 8.3 angstroms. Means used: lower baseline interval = 17.9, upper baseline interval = 25.1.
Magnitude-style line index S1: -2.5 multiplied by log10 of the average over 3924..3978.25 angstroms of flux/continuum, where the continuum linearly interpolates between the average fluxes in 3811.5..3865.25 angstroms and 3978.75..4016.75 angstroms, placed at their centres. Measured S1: 0.49 mag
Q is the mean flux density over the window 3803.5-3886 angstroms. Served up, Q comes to 18.4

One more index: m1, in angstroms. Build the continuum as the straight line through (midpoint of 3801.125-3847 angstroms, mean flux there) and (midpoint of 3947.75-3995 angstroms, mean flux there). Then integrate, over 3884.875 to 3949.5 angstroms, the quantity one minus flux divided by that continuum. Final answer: 4.8 angstroms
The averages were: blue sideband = 17.6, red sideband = 18.7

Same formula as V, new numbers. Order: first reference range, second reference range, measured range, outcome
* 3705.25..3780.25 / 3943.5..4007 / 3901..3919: -1.7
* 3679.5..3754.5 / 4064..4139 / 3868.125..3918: 3.5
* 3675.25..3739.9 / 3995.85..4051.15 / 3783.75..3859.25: 7.2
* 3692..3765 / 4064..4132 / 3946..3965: 2.8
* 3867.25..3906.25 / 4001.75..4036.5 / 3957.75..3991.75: 8.3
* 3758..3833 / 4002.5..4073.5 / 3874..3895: 3.1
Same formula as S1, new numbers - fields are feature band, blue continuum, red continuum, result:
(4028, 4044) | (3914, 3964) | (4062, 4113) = -0.15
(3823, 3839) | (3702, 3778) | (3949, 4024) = 0.36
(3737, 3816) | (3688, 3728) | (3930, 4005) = -0.07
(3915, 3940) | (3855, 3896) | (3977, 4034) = 0.48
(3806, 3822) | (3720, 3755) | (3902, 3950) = -0.23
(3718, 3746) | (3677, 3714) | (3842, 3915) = 0.11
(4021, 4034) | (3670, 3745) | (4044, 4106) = -0.05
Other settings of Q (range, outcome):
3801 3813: 22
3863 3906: 19.2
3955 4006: 19.6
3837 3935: 18.3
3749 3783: 19.5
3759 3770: 18.8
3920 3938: 11.6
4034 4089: 25.1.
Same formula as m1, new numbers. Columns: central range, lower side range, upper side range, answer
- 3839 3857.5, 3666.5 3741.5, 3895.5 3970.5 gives -2.66 angstroms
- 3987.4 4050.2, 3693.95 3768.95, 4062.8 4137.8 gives -3.74 angstroms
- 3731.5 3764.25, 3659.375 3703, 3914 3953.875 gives 2.12 angstroms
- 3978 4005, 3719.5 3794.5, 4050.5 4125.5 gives -1.00 angstroms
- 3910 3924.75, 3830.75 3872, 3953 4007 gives -1.14 angstroms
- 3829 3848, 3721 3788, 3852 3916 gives 3.92 angstroms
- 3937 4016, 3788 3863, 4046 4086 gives 9.62 angstroms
